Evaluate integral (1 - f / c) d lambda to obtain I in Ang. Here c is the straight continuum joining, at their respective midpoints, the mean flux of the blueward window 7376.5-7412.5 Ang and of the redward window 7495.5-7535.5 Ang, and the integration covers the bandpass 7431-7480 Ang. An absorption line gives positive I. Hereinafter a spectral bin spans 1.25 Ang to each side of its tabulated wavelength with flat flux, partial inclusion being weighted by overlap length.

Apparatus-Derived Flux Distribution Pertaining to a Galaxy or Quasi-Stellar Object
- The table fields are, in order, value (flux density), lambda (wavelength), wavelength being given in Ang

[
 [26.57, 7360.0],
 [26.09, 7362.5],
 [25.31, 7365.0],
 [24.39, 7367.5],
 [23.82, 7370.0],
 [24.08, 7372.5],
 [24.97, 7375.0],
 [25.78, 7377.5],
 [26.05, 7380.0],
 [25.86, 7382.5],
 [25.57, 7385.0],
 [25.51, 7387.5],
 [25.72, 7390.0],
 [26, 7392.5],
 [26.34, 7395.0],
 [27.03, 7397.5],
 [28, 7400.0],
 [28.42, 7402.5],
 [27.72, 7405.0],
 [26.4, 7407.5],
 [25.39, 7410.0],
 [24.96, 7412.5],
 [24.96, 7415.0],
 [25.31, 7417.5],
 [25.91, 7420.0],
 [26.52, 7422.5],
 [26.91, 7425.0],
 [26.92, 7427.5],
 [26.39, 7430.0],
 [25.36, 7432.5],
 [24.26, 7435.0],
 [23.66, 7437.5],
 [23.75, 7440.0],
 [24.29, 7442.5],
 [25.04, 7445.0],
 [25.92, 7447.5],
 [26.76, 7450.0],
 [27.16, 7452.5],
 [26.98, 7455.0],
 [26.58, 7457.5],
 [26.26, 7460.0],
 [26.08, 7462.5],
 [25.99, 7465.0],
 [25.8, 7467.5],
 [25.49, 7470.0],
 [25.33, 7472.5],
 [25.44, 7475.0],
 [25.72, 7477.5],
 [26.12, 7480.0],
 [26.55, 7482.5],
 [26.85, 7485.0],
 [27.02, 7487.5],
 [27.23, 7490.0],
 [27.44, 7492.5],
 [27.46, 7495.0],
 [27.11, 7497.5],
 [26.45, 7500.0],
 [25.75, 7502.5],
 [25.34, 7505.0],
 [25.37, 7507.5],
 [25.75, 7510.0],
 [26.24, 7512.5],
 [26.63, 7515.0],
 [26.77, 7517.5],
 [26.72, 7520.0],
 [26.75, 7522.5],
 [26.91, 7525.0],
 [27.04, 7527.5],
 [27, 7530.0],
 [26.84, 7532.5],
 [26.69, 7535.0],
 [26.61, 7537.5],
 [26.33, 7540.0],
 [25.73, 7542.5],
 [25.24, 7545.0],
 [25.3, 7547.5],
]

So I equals 1.5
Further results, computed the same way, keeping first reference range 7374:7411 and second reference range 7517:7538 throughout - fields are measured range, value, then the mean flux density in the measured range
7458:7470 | 0.3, 26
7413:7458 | 1.4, 25.7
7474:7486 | 0.2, 26.1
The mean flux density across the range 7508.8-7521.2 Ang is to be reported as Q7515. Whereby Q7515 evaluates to 26.4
